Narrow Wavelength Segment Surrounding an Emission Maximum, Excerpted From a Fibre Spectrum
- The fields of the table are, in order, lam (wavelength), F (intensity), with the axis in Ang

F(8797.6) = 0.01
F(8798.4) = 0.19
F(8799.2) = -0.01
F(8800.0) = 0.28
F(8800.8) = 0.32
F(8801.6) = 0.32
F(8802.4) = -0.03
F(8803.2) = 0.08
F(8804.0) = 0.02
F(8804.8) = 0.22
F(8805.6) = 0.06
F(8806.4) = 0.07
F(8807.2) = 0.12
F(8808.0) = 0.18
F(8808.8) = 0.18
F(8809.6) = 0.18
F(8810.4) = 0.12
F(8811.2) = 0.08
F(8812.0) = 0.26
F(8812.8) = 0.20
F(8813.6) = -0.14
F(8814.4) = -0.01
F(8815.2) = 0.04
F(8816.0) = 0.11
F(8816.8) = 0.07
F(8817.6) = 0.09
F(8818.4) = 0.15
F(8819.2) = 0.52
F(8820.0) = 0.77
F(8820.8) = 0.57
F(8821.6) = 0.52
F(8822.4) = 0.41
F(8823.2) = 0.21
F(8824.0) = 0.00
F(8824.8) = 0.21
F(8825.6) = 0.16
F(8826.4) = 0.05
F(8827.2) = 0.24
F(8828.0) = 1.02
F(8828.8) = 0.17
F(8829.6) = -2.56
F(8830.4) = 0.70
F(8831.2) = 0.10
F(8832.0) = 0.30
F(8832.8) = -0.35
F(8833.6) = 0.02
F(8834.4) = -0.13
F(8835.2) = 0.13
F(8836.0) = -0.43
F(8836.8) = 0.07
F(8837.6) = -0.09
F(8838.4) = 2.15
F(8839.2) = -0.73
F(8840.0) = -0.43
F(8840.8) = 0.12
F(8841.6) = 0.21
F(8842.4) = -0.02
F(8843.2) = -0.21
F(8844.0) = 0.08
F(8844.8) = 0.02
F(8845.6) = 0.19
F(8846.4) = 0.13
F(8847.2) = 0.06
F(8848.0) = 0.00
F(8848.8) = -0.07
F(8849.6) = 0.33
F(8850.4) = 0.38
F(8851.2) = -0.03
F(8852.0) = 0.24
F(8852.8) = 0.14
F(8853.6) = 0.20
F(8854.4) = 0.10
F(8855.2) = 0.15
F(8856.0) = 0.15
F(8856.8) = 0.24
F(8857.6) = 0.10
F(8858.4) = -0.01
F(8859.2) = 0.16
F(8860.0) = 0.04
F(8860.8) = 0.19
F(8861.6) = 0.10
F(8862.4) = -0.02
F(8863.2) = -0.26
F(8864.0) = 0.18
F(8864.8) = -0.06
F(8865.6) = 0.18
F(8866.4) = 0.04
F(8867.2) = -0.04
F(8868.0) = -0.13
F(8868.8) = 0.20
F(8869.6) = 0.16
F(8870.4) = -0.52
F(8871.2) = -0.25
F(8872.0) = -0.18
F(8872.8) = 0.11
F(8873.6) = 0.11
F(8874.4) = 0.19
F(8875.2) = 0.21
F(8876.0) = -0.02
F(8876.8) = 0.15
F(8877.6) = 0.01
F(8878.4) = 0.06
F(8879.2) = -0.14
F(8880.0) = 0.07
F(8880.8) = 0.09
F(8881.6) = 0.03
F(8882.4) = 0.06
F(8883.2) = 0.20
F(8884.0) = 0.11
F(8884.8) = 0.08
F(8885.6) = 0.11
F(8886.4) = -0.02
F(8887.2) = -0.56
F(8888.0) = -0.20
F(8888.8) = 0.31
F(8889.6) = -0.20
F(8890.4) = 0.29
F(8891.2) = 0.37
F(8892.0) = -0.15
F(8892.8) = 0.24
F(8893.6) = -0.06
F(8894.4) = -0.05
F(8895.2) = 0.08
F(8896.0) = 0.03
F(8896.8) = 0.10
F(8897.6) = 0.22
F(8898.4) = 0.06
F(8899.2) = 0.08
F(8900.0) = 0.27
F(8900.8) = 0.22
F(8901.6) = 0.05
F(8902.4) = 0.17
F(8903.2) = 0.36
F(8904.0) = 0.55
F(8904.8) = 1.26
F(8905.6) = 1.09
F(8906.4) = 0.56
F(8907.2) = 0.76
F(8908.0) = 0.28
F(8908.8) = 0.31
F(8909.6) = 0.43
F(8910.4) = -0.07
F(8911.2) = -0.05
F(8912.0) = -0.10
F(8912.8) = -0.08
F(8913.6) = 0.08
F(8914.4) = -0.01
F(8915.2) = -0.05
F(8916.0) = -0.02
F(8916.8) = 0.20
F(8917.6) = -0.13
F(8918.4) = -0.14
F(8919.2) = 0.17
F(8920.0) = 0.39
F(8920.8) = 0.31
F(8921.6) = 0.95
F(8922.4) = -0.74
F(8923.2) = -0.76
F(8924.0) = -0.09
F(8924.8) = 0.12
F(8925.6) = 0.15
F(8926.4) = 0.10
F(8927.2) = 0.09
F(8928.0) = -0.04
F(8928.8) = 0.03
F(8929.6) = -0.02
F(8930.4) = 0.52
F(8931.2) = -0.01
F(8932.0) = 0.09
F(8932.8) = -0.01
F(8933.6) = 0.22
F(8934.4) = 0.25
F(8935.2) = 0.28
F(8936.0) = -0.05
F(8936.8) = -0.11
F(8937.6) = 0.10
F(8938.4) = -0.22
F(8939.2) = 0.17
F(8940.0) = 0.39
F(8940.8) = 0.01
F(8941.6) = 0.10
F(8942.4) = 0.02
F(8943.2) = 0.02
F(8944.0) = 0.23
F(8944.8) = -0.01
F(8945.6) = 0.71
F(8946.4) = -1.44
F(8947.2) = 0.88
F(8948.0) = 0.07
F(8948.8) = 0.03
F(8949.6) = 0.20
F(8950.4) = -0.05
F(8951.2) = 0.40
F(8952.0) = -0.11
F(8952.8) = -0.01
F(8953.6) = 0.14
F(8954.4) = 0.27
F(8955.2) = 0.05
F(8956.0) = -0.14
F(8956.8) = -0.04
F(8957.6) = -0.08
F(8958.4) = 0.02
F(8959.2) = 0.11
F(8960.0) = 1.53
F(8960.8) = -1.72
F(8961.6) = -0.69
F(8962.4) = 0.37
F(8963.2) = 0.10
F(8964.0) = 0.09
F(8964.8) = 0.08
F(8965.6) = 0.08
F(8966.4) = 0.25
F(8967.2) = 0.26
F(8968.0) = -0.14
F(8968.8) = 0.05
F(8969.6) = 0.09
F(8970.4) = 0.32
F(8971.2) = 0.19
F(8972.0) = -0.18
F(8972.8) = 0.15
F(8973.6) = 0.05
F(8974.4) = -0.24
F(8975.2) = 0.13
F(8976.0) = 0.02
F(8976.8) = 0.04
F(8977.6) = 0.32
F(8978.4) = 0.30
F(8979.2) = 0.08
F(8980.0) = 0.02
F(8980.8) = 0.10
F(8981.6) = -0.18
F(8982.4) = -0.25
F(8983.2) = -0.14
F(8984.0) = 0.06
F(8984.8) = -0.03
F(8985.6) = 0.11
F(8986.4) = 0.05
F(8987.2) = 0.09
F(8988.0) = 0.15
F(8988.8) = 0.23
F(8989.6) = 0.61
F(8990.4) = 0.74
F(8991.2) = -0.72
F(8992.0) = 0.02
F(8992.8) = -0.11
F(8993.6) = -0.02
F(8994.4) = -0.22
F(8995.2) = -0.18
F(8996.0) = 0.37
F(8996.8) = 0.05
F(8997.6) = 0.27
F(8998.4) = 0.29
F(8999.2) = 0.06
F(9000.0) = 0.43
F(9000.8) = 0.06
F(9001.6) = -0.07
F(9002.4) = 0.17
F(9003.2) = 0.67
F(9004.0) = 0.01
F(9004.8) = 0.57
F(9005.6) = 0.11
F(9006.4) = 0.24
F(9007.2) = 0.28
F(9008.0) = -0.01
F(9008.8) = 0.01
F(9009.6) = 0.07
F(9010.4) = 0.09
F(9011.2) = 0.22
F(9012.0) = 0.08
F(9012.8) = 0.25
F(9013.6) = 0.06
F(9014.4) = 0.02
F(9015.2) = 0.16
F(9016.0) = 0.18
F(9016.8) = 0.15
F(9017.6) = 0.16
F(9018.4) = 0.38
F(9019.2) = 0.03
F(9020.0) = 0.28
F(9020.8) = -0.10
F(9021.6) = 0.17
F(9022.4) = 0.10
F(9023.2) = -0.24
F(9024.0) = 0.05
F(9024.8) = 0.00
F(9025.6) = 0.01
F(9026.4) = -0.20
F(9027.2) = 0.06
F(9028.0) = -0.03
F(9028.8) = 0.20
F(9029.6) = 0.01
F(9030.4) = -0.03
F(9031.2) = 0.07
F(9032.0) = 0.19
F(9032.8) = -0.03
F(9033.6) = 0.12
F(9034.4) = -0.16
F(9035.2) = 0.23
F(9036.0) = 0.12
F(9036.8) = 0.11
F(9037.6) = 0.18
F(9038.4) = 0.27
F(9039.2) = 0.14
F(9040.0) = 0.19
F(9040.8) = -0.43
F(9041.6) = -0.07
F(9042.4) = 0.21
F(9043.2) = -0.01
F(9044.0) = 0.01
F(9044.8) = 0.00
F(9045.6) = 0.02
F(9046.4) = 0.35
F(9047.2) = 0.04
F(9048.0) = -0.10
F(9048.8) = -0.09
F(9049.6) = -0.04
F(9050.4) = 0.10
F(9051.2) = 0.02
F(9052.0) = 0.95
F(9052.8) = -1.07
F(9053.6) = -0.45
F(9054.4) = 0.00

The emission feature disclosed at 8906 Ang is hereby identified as [O III]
